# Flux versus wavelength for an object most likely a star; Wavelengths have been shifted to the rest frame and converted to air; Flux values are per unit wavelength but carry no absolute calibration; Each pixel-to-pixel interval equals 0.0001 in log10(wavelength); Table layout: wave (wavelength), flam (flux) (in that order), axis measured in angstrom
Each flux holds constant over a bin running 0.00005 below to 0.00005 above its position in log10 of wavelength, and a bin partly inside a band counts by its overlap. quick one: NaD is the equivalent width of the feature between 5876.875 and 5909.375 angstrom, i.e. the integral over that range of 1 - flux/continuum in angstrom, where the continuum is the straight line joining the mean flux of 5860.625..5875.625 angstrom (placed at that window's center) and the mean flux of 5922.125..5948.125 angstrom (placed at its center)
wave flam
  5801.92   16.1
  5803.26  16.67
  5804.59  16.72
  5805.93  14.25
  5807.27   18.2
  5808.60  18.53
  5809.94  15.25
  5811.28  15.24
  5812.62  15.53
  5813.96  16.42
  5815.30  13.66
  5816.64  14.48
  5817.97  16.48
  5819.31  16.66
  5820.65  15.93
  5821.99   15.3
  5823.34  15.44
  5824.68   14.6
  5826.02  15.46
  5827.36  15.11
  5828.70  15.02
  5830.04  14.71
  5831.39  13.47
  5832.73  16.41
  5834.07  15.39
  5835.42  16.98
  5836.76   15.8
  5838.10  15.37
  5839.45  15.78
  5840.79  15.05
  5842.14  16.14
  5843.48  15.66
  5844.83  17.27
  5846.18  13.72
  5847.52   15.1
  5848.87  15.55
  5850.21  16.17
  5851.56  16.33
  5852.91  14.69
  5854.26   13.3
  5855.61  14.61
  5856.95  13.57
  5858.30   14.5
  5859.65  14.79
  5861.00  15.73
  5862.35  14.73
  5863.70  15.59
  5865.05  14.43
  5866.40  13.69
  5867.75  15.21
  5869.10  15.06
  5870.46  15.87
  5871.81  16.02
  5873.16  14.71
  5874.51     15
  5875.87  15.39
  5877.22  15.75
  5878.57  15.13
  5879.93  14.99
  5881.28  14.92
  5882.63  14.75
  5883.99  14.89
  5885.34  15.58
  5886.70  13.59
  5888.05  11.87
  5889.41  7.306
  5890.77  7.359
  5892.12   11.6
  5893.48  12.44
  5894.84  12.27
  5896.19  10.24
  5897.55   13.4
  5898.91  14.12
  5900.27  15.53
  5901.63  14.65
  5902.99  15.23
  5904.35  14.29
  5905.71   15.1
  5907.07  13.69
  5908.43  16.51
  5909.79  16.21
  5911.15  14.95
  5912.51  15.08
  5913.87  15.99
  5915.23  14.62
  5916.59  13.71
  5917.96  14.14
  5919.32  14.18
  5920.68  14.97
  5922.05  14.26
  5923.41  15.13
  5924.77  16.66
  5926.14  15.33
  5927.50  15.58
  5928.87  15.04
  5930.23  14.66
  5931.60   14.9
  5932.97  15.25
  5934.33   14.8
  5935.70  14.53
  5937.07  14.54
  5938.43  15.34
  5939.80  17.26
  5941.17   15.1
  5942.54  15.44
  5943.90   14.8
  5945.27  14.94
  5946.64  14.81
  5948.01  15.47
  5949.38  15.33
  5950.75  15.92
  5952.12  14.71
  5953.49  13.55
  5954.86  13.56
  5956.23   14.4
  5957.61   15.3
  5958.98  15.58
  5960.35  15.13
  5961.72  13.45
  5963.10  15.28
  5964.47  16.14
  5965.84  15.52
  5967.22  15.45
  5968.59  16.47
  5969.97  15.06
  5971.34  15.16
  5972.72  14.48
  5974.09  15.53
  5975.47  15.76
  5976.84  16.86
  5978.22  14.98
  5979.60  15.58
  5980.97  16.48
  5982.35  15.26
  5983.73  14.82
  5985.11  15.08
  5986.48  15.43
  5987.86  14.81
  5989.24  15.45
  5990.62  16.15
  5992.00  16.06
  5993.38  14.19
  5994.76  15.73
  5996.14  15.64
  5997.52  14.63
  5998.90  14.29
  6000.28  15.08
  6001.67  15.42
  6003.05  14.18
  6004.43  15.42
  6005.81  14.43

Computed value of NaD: 3.4 angstrom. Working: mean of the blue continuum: 15.1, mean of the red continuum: 15.2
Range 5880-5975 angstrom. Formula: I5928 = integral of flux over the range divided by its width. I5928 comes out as 14.5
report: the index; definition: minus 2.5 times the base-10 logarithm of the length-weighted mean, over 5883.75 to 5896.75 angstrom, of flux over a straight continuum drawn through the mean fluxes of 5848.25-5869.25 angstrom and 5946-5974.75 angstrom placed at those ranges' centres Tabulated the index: 0.271 mag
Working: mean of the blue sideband 14.9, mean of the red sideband 15.1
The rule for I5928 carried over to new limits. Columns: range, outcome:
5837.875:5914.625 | 14.5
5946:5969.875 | 15.1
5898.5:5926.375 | 15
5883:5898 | 11.9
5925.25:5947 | 15.2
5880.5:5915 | 13.7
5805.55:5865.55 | 15.4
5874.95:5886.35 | 15.1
